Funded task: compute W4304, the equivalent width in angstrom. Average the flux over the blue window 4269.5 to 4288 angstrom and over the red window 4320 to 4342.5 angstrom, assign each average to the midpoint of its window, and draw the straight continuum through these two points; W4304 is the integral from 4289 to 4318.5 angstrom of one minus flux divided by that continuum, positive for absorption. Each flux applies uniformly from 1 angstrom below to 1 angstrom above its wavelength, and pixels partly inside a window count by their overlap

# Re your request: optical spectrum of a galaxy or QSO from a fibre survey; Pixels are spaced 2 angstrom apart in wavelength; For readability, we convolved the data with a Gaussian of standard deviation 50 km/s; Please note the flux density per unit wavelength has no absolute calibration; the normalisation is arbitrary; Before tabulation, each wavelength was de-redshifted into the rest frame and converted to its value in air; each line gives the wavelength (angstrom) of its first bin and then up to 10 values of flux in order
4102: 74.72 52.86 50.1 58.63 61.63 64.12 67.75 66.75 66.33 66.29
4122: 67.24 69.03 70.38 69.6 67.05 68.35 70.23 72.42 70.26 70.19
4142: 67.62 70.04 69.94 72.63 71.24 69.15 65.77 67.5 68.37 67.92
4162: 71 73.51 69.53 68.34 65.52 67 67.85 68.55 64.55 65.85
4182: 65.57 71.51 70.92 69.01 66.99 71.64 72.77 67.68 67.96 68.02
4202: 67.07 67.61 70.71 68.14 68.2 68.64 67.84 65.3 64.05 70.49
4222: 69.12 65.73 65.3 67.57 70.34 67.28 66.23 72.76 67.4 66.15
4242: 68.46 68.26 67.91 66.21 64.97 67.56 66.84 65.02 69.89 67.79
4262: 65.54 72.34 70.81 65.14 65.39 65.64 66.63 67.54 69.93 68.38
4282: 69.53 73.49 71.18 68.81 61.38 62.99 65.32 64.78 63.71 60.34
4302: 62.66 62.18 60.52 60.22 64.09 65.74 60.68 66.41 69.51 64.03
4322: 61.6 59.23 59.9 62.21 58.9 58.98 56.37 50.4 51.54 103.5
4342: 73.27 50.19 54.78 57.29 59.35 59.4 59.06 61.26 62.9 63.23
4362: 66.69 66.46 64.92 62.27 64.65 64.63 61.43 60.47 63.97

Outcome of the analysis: 1.2 angstrom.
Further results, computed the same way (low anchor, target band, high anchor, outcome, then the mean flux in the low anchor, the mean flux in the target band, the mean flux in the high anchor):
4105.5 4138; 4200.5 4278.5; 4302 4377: -4.1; 66.4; 67.6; 62.4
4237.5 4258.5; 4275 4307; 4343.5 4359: -1.2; 67.1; 65.8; 58.3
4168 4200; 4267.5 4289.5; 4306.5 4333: -1.4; 68.2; 68.2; 62.4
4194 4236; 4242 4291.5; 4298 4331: -2.0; 67.9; 67.7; 62.4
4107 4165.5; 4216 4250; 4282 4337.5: -1.2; 68.3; 67.6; 62.8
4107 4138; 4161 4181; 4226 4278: -0.3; 67.2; 68.2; 67.6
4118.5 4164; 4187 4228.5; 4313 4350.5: -0.8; 69.3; 68.1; 62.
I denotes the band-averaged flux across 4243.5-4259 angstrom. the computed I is 67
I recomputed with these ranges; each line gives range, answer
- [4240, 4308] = 66.5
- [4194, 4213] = 68.5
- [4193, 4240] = 68.1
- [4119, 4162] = 69.1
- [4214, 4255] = 67.4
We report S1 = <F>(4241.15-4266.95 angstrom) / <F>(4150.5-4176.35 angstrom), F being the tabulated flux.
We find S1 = 1.0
